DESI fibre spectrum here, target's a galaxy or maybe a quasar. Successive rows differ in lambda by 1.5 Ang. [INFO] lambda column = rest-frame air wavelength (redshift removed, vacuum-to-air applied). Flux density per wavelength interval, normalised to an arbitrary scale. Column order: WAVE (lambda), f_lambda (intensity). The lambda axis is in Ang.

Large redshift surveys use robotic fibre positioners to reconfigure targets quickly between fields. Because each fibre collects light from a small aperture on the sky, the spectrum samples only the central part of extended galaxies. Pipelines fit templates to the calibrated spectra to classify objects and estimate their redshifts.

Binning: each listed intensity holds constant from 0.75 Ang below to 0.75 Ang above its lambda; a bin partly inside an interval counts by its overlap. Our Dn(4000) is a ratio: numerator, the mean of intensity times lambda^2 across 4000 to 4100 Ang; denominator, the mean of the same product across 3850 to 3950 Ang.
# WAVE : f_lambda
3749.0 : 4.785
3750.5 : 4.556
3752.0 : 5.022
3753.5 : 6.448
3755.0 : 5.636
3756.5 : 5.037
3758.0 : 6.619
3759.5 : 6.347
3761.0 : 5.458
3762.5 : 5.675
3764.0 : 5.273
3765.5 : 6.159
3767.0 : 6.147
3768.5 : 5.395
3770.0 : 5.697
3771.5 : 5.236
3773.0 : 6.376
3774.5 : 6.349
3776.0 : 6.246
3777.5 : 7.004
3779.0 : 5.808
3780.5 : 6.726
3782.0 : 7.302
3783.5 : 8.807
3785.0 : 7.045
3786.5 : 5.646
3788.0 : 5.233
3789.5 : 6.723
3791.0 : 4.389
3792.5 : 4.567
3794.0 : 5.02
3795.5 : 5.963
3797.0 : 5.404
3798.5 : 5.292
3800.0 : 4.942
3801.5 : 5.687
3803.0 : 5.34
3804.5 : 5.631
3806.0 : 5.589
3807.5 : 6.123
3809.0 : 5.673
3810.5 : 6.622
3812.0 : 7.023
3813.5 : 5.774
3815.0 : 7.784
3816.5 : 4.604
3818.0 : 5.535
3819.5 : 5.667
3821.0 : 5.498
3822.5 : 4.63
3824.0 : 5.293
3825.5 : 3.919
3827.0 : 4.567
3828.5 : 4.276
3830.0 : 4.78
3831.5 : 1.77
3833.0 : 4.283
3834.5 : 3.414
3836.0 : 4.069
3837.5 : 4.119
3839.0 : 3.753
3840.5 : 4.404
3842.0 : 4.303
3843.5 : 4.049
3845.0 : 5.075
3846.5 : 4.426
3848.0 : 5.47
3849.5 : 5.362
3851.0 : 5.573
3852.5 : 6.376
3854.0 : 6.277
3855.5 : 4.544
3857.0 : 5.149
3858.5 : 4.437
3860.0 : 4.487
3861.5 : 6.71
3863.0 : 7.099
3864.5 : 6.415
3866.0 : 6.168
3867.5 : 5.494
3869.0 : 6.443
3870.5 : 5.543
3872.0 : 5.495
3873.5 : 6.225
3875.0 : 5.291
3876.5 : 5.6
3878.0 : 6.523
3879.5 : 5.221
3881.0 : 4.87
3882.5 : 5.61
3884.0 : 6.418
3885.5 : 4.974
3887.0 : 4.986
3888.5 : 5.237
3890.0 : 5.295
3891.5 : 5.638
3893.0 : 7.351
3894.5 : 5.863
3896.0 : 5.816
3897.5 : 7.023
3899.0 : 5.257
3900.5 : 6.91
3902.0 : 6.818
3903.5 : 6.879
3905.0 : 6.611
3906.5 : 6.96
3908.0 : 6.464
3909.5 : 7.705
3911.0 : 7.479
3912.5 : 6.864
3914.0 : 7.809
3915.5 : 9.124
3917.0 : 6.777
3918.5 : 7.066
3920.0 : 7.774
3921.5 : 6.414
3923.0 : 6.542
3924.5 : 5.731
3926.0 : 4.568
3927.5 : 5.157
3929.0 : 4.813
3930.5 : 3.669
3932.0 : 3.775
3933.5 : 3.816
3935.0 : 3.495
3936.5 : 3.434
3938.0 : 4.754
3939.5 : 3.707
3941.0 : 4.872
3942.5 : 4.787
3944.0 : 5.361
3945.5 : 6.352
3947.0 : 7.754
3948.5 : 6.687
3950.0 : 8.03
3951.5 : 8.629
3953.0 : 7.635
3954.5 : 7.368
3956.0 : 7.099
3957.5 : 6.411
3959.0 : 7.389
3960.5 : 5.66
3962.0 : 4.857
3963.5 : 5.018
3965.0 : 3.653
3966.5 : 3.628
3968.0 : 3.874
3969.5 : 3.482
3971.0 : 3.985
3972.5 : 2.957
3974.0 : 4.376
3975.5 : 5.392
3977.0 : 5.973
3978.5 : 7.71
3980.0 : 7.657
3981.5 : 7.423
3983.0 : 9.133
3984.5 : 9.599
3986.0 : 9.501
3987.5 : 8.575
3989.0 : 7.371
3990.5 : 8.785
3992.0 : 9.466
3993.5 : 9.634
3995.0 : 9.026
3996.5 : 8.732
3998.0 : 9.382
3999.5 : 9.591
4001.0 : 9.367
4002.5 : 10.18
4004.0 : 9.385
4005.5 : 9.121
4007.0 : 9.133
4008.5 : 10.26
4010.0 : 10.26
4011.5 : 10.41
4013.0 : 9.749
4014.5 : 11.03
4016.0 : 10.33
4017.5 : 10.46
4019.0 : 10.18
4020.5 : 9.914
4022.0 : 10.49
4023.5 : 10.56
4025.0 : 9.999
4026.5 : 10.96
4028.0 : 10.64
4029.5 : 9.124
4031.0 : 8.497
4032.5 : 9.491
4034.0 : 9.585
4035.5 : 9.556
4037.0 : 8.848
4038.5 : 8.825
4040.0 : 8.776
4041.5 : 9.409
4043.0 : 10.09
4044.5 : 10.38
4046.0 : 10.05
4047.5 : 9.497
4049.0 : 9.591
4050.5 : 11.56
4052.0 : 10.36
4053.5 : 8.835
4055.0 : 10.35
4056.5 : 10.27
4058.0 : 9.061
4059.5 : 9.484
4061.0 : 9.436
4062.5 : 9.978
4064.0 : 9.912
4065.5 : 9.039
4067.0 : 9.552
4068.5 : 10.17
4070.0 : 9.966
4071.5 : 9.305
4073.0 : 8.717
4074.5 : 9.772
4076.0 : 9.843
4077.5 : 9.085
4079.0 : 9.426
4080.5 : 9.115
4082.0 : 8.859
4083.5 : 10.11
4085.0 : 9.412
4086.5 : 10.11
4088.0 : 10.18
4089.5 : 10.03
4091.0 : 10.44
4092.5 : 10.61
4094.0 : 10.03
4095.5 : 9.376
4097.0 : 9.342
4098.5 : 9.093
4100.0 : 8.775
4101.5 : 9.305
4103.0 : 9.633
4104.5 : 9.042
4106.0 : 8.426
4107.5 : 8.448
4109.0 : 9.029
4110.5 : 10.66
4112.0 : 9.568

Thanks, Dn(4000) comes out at 1.79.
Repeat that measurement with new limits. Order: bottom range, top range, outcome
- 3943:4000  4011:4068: 1.47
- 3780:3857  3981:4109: 2.03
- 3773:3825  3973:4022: 1.68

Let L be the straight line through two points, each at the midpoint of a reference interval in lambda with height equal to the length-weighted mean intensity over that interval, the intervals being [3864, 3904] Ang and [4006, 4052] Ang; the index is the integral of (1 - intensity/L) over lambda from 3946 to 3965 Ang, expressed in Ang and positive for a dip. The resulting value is 2.7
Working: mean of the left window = 5.89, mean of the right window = 9.92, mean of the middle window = 6.74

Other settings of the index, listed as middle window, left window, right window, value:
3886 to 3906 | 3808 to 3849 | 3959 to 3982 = -4.7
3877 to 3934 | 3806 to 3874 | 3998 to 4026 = 7.4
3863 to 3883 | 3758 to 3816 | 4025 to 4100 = 3.7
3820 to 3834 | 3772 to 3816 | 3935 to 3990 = 4.0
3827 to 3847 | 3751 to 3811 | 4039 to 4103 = 7.7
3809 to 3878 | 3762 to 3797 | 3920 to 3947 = 4.4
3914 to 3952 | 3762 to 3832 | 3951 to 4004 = 5.7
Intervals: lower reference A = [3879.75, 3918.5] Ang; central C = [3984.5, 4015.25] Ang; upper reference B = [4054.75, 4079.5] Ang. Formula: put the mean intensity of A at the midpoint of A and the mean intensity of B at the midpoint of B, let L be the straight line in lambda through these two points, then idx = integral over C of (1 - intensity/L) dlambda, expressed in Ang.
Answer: -4.1 Ang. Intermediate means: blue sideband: 6.43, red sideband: 9.6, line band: 9.45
